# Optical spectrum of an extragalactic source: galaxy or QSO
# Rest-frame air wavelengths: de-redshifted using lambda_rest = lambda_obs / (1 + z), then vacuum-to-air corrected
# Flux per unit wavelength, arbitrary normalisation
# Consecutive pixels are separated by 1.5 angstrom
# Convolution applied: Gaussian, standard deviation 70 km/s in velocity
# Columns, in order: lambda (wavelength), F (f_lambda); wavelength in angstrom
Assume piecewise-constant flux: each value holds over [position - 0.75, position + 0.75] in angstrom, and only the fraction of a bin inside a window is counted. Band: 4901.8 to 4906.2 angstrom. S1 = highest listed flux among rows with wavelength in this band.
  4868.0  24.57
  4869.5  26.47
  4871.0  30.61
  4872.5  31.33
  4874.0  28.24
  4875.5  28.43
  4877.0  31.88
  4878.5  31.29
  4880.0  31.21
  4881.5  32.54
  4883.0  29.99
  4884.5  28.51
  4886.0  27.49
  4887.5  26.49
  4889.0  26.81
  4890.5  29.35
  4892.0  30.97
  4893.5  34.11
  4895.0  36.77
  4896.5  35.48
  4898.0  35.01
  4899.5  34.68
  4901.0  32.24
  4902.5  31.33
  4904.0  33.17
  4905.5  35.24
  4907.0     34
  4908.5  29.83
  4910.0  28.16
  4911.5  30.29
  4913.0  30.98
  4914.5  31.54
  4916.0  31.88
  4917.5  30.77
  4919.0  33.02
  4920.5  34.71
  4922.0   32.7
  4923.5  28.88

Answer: 35.24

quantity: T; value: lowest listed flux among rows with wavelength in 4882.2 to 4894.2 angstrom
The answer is 26.49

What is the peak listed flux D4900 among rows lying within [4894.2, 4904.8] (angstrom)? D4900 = 36.77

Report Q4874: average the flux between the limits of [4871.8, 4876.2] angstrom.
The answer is 29.3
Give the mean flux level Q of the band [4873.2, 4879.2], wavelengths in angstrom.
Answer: 30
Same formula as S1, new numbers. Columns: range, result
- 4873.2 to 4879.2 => 31.88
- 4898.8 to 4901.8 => 34.68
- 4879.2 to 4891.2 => 32.54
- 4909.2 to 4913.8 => 30.98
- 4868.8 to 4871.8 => 30.61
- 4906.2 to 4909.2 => 34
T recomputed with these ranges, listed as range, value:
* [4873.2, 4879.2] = 28.24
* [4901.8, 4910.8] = 28.16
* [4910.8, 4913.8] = 30.29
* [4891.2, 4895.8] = 30.97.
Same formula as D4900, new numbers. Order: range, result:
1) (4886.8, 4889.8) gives 26.81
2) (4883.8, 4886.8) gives 28.51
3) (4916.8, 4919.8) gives 33.02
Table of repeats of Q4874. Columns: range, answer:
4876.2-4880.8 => 31.4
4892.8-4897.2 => 35.5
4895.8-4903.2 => 33.8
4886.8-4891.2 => 27.5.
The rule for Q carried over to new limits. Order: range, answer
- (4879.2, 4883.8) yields 31.2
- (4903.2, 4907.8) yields 34.1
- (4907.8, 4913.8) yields 29.8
